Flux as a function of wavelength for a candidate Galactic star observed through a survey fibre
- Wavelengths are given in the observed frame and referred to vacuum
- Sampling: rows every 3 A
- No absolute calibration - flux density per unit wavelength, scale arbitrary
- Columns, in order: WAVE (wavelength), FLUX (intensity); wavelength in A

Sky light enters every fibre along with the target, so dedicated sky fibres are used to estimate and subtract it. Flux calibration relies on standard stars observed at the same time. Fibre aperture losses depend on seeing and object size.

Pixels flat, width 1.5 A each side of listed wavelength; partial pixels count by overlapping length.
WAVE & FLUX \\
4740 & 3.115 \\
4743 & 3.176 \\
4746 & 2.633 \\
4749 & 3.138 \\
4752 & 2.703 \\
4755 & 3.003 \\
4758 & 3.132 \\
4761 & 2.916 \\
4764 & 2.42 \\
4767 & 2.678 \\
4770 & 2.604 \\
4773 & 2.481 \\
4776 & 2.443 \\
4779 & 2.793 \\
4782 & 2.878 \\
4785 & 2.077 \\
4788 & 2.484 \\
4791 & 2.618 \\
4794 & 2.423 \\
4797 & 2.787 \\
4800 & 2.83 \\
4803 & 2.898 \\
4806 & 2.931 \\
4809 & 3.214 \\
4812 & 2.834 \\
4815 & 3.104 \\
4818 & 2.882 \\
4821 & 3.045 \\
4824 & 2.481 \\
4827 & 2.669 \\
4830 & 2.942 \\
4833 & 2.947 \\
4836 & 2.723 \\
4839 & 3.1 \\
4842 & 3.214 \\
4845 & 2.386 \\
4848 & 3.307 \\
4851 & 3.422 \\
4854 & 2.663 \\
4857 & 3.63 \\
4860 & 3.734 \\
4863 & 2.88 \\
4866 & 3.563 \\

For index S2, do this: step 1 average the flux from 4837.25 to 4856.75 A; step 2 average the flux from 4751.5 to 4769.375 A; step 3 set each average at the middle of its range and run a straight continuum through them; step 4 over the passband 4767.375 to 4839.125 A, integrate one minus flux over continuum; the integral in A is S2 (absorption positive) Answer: 4.4 A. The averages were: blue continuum 2.8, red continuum 3.05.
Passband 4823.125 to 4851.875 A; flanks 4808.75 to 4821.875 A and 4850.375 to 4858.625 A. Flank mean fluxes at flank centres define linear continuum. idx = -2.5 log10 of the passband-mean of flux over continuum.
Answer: 0.08 mag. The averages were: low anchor 3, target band 2.92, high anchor 3.23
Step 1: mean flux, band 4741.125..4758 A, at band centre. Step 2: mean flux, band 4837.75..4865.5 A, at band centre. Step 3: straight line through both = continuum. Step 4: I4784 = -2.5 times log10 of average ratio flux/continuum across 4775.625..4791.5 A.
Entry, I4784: 0.18 mag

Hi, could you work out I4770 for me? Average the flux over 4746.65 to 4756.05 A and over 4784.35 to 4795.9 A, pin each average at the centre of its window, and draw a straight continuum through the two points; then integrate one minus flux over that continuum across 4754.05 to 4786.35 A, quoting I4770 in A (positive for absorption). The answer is 0.2 A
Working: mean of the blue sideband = 2.92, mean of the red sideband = 2.44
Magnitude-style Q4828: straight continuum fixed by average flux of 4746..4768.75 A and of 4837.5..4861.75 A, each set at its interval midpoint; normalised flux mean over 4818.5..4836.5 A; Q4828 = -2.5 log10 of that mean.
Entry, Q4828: 0.11 mag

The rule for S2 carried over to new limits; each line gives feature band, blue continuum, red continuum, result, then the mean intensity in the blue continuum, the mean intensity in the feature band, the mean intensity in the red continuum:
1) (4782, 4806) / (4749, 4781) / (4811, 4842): 1.57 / 2.74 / 2.63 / 2.89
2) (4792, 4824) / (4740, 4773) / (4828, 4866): 1.20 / 2.84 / 2.87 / 3.09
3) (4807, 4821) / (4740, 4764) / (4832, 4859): 0.03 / 2.93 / 3.01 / 3.06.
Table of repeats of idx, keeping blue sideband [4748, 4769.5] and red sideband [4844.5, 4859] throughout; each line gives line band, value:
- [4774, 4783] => 0.09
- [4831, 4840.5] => 0.06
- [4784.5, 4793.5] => 0.21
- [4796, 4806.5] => 0.05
